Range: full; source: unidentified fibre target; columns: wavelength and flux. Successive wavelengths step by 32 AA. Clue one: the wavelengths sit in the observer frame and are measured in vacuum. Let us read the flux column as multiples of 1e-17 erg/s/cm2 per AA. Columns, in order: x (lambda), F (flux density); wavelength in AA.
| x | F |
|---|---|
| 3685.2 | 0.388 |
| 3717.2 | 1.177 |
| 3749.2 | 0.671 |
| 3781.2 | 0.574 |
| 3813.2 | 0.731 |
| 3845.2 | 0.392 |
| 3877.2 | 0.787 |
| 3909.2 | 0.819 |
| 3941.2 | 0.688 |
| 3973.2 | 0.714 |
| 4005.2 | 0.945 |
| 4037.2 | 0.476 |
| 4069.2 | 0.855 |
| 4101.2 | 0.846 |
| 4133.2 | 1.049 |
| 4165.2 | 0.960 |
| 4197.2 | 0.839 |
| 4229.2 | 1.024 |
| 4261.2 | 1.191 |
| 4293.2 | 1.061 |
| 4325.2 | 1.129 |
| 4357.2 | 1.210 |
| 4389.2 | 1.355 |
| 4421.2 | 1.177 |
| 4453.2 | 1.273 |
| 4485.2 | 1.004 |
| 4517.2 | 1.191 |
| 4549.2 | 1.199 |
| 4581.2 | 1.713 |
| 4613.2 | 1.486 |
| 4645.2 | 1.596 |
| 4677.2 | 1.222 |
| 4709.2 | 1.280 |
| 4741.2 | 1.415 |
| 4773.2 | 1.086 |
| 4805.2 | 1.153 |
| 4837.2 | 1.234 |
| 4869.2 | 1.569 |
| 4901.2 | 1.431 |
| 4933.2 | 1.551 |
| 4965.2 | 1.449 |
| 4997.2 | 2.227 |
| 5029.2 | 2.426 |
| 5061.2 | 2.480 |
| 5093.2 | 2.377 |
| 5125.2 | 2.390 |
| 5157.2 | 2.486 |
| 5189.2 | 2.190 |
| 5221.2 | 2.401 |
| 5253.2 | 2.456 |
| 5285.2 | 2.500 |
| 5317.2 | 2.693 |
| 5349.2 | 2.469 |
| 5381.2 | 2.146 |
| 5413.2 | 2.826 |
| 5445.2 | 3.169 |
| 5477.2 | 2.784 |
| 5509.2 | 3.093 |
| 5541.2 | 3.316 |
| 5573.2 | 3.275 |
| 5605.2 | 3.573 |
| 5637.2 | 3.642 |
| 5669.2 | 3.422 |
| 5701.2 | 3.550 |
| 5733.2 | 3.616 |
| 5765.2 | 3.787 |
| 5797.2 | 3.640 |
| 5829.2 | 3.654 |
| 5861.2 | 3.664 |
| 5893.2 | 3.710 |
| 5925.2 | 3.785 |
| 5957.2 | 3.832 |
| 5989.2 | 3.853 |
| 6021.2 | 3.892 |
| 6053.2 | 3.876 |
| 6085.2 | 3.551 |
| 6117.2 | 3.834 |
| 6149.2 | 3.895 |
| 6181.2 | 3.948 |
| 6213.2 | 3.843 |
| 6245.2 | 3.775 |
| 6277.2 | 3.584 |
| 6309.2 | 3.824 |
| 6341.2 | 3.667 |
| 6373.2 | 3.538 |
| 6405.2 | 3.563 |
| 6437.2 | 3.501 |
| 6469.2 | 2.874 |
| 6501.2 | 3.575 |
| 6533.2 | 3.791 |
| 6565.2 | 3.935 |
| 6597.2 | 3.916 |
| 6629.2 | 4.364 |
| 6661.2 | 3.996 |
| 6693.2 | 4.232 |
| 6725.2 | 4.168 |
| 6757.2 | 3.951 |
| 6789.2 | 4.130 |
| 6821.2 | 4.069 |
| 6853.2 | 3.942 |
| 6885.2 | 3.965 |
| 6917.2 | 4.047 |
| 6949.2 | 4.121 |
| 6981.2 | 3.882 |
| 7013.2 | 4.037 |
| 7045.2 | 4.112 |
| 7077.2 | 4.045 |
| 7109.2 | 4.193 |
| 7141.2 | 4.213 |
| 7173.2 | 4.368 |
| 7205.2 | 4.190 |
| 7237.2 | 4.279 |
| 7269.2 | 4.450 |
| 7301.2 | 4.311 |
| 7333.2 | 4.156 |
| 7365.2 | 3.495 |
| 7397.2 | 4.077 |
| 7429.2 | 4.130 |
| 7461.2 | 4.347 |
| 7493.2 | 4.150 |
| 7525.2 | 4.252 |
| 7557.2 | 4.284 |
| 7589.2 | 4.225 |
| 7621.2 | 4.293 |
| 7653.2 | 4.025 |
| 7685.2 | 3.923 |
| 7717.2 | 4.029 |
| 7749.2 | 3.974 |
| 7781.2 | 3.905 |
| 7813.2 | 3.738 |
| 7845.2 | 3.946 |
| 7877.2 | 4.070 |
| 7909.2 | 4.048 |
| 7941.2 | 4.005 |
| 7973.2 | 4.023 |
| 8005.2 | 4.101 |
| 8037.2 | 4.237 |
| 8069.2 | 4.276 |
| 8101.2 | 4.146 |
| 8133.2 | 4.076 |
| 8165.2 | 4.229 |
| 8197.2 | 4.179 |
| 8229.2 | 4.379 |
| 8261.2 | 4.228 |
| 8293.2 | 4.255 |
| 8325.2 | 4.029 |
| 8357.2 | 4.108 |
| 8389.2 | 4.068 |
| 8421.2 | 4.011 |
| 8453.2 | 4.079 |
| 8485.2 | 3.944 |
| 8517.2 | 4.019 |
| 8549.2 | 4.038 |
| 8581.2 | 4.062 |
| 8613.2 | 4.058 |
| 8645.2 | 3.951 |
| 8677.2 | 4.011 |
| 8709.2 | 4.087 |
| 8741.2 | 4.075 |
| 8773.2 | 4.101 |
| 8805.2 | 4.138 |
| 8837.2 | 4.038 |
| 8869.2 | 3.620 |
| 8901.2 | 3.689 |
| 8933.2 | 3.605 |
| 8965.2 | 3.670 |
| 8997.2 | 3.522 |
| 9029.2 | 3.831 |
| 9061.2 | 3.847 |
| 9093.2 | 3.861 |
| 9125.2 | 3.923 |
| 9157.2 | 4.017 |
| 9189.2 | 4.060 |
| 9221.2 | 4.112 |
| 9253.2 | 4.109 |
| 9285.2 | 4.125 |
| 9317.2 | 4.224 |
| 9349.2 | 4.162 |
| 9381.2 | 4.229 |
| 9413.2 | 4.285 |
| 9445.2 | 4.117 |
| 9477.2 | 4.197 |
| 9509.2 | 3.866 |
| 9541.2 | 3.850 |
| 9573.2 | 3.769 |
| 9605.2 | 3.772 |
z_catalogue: 0.25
